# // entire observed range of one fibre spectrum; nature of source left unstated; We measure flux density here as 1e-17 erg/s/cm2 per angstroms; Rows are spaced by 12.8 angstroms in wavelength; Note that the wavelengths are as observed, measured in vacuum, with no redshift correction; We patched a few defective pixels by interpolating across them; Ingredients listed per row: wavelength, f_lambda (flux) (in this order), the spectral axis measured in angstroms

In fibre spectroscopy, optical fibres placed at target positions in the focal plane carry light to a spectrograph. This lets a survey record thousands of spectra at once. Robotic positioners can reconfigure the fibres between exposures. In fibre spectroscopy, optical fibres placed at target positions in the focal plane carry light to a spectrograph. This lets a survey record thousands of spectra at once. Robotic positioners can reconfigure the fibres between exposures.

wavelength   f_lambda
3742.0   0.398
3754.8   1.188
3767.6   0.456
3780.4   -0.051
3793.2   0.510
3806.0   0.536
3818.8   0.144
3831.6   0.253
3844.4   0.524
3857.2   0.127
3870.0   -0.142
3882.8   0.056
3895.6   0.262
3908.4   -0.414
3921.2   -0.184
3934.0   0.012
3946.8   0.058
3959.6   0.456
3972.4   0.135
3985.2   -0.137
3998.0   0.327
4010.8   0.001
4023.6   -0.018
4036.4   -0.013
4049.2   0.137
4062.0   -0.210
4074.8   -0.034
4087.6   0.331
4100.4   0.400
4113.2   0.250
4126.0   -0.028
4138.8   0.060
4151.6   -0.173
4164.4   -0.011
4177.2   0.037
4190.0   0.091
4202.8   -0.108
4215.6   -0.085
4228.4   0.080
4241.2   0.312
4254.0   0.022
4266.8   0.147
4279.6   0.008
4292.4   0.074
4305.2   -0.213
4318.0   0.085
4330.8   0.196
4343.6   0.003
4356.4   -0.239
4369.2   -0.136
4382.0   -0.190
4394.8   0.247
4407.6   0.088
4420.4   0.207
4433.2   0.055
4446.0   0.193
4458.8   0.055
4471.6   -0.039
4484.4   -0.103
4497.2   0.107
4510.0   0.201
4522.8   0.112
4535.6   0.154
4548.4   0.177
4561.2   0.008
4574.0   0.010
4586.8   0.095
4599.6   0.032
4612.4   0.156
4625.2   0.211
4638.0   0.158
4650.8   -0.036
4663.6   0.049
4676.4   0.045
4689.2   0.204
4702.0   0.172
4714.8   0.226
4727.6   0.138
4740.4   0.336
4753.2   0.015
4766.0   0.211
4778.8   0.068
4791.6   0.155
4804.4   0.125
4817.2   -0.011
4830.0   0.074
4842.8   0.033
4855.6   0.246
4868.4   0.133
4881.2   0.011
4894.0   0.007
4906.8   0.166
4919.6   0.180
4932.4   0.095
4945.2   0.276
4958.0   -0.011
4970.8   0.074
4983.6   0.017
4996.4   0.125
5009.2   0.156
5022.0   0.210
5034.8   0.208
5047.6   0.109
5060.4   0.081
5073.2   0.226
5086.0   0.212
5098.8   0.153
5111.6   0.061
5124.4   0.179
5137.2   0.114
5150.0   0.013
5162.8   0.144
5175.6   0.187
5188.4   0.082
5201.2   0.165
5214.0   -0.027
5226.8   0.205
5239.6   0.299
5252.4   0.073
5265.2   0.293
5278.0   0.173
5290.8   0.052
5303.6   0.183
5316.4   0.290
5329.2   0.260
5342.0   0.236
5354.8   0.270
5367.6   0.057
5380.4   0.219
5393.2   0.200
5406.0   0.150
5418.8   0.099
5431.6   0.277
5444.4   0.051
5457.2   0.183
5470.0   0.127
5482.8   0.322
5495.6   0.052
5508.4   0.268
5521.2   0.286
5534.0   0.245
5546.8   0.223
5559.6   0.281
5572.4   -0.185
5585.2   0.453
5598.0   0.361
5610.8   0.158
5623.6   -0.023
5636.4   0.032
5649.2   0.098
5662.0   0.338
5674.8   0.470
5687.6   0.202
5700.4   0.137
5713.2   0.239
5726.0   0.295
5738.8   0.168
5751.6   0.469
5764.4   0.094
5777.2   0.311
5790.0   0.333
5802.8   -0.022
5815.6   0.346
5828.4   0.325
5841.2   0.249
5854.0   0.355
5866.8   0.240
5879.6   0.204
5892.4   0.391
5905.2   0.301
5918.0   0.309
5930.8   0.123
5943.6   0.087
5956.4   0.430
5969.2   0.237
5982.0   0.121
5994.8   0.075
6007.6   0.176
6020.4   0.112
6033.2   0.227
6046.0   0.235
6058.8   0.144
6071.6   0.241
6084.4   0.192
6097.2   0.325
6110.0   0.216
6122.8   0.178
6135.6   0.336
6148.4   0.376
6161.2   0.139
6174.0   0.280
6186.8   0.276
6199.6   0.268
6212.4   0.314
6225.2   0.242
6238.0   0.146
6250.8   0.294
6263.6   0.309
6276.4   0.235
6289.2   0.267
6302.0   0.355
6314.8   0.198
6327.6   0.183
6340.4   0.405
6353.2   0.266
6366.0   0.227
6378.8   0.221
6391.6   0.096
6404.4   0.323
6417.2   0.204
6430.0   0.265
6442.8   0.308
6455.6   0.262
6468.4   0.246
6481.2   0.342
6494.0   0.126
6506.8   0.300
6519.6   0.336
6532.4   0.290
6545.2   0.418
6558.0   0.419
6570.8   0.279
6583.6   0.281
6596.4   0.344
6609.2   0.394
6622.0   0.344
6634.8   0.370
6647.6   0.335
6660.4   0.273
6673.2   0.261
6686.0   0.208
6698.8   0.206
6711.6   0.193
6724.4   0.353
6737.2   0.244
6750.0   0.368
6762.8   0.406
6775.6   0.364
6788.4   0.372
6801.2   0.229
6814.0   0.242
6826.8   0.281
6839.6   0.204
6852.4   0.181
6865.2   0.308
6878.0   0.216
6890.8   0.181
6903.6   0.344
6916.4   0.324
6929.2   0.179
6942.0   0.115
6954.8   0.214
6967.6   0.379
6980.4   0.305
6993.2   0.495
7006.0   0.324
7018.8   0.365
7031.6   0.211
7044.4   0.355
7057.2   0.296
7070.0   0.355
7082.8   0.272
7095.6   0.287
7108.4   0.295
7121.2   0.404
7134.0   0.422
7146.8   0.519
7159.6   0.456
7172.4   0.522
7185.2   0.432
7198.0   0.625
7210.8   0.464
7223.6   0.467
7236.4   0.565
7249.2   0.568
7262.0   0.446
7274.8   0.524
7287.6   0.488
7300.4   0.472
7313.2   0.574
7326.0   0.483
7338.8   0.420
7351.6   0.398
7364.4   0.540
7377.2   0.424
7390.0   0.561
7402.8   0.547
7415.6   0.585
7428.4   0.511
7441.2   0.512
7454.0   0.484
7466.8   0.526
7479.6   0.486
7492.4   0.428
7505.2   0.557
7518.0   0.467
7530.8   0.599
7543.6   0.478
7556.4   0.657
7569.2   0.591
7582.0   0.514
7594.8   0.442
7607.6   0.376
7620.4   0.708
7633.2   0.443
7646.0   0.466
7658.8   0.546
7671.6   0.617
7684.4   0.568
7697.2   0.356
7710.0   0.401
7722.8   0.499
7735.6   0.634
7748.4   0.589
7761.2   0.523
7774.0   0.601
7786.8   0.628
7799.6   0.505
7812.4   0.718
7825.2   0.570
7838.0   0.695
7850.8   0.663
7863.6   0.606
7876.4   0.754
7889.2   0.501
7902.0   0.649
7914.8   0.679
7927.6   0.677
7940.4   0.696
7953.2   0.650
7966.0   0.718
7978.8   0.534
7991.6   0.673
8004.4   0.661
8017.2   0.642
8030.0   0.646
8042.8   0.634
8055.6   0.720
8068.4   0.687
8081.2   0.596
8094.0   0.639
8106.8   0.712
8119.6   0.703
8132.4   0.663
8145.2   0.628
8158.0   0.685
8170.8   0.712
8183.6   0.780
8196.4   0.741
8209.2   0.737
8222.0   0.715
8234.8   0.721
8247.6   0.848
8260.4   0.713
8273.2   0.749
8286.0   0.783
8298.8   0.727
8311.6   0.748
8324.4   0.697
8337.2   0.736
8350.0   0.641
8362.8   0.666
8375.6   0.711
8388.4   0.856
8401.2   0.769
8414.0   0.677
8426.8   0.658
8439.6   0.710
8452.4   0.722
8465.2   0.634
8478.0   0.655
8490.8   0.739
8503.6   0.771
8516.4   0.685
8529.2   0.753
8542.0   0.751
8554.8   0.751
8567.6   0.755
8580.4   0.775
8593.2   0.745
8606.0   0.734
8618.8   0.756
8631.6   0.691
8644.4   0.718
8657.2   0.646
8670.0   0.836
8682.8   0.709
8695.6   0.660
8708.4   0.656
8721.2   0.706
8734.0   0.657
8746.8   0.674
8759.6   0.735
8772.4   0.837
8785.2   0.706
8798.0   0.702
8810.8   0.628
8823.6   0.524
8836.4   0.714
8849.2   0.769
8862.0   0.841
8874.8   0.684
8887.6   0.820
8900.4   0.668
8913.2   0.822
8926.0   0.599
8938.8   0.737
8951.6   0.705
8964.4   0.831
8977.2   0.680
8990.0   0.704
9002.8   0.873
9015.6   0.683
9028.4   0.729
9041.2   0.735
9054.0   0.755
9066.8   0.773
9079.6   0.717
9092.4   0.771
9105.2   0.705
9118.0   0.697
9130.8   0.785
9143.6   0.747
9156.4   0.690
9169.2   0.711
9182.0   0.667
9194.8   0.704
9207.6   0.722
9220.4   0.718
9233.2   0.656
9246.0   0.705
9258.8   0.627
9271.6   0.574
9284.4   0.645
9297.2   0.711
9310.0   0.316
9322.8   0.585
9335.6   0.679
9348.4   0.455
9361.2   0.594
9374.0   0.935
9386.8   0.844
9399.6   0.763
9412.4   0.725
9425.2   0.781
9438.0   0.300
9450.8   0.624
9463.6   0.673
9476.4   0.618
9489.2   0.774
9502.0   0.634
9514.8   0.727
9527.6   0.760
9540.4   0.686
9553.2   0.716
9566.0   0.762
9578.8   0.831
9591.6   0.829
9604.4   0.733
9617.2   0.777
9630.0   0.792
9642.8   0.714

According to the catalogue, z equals 0.79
